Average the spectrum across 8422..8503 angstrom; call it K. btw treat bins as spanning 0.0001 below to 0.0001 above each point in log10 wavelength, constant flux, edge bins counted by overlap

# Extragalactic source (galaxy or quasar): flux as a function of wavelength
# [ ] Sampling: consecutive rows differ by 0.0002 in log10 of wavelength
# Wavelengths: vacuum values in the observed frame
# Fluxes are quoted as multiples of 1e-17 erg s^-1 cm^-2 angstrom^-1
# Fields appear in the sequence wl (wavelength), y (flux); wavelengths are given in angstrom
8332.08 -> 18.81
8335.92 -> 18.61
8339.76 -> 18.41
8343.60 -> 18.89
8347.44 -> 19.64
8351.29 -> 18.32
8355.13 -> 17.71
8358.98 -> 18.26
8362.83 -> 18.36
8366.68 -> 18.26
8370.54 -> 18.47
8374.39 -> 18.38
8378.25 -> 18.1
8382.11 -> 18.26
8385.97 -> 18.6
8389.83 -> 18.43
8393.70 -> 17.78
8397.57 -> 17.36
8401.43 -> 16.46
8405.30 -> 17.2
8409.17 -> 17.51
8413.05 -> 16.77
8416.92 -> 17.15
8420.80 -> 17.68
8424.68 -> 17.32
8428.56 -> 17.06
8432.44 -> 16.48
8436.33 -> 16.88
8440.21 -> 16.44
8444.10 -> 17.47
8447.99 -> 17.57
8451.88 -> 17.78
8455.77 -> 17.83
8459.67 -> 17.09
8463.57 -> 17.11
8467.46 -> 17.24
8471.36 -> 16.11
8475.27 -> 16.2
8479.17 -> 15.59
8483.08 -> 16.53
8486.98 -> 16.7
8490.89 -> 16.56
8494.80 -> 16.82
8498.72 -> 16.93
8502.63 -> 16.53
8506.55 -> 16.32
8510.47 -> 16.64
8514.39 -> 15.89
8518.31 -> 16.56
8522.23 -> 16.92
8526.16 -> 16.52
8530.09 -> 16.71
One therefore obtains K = 16.9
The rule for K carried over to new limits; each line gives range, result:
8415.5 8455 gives 17.2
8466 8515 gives 16.5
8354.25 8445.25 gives 17.6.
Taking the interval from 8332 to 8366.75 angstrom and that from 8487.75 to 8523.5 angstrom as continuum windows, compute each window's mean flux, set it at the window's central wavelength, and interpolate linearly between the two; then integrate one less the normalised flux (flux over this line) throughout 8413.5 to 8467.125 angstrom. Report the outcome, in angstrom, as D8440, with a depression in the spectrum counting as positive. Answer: 0.5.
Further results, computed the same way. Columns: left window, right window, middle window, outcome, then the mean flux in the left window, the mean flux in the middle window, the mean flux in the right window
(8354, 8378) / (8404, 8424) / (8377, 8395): -0.4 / 18.2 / 18.3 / 17.3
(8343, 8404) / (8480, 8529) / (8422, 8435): 0.4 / 18.2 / 17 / 16.6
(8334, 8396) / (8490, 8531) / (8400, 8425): 0.9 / 18.4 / 17.2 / 16.6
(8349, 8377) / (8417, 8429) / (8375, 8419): 0.3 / 18.3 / 17.6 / 17.4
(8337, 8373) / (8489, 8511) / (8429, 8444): 0.6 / 18.5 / 16.8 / 16.6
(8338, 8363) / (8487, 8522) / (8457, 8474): 0.2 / 18.5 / 16.9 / 16.6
